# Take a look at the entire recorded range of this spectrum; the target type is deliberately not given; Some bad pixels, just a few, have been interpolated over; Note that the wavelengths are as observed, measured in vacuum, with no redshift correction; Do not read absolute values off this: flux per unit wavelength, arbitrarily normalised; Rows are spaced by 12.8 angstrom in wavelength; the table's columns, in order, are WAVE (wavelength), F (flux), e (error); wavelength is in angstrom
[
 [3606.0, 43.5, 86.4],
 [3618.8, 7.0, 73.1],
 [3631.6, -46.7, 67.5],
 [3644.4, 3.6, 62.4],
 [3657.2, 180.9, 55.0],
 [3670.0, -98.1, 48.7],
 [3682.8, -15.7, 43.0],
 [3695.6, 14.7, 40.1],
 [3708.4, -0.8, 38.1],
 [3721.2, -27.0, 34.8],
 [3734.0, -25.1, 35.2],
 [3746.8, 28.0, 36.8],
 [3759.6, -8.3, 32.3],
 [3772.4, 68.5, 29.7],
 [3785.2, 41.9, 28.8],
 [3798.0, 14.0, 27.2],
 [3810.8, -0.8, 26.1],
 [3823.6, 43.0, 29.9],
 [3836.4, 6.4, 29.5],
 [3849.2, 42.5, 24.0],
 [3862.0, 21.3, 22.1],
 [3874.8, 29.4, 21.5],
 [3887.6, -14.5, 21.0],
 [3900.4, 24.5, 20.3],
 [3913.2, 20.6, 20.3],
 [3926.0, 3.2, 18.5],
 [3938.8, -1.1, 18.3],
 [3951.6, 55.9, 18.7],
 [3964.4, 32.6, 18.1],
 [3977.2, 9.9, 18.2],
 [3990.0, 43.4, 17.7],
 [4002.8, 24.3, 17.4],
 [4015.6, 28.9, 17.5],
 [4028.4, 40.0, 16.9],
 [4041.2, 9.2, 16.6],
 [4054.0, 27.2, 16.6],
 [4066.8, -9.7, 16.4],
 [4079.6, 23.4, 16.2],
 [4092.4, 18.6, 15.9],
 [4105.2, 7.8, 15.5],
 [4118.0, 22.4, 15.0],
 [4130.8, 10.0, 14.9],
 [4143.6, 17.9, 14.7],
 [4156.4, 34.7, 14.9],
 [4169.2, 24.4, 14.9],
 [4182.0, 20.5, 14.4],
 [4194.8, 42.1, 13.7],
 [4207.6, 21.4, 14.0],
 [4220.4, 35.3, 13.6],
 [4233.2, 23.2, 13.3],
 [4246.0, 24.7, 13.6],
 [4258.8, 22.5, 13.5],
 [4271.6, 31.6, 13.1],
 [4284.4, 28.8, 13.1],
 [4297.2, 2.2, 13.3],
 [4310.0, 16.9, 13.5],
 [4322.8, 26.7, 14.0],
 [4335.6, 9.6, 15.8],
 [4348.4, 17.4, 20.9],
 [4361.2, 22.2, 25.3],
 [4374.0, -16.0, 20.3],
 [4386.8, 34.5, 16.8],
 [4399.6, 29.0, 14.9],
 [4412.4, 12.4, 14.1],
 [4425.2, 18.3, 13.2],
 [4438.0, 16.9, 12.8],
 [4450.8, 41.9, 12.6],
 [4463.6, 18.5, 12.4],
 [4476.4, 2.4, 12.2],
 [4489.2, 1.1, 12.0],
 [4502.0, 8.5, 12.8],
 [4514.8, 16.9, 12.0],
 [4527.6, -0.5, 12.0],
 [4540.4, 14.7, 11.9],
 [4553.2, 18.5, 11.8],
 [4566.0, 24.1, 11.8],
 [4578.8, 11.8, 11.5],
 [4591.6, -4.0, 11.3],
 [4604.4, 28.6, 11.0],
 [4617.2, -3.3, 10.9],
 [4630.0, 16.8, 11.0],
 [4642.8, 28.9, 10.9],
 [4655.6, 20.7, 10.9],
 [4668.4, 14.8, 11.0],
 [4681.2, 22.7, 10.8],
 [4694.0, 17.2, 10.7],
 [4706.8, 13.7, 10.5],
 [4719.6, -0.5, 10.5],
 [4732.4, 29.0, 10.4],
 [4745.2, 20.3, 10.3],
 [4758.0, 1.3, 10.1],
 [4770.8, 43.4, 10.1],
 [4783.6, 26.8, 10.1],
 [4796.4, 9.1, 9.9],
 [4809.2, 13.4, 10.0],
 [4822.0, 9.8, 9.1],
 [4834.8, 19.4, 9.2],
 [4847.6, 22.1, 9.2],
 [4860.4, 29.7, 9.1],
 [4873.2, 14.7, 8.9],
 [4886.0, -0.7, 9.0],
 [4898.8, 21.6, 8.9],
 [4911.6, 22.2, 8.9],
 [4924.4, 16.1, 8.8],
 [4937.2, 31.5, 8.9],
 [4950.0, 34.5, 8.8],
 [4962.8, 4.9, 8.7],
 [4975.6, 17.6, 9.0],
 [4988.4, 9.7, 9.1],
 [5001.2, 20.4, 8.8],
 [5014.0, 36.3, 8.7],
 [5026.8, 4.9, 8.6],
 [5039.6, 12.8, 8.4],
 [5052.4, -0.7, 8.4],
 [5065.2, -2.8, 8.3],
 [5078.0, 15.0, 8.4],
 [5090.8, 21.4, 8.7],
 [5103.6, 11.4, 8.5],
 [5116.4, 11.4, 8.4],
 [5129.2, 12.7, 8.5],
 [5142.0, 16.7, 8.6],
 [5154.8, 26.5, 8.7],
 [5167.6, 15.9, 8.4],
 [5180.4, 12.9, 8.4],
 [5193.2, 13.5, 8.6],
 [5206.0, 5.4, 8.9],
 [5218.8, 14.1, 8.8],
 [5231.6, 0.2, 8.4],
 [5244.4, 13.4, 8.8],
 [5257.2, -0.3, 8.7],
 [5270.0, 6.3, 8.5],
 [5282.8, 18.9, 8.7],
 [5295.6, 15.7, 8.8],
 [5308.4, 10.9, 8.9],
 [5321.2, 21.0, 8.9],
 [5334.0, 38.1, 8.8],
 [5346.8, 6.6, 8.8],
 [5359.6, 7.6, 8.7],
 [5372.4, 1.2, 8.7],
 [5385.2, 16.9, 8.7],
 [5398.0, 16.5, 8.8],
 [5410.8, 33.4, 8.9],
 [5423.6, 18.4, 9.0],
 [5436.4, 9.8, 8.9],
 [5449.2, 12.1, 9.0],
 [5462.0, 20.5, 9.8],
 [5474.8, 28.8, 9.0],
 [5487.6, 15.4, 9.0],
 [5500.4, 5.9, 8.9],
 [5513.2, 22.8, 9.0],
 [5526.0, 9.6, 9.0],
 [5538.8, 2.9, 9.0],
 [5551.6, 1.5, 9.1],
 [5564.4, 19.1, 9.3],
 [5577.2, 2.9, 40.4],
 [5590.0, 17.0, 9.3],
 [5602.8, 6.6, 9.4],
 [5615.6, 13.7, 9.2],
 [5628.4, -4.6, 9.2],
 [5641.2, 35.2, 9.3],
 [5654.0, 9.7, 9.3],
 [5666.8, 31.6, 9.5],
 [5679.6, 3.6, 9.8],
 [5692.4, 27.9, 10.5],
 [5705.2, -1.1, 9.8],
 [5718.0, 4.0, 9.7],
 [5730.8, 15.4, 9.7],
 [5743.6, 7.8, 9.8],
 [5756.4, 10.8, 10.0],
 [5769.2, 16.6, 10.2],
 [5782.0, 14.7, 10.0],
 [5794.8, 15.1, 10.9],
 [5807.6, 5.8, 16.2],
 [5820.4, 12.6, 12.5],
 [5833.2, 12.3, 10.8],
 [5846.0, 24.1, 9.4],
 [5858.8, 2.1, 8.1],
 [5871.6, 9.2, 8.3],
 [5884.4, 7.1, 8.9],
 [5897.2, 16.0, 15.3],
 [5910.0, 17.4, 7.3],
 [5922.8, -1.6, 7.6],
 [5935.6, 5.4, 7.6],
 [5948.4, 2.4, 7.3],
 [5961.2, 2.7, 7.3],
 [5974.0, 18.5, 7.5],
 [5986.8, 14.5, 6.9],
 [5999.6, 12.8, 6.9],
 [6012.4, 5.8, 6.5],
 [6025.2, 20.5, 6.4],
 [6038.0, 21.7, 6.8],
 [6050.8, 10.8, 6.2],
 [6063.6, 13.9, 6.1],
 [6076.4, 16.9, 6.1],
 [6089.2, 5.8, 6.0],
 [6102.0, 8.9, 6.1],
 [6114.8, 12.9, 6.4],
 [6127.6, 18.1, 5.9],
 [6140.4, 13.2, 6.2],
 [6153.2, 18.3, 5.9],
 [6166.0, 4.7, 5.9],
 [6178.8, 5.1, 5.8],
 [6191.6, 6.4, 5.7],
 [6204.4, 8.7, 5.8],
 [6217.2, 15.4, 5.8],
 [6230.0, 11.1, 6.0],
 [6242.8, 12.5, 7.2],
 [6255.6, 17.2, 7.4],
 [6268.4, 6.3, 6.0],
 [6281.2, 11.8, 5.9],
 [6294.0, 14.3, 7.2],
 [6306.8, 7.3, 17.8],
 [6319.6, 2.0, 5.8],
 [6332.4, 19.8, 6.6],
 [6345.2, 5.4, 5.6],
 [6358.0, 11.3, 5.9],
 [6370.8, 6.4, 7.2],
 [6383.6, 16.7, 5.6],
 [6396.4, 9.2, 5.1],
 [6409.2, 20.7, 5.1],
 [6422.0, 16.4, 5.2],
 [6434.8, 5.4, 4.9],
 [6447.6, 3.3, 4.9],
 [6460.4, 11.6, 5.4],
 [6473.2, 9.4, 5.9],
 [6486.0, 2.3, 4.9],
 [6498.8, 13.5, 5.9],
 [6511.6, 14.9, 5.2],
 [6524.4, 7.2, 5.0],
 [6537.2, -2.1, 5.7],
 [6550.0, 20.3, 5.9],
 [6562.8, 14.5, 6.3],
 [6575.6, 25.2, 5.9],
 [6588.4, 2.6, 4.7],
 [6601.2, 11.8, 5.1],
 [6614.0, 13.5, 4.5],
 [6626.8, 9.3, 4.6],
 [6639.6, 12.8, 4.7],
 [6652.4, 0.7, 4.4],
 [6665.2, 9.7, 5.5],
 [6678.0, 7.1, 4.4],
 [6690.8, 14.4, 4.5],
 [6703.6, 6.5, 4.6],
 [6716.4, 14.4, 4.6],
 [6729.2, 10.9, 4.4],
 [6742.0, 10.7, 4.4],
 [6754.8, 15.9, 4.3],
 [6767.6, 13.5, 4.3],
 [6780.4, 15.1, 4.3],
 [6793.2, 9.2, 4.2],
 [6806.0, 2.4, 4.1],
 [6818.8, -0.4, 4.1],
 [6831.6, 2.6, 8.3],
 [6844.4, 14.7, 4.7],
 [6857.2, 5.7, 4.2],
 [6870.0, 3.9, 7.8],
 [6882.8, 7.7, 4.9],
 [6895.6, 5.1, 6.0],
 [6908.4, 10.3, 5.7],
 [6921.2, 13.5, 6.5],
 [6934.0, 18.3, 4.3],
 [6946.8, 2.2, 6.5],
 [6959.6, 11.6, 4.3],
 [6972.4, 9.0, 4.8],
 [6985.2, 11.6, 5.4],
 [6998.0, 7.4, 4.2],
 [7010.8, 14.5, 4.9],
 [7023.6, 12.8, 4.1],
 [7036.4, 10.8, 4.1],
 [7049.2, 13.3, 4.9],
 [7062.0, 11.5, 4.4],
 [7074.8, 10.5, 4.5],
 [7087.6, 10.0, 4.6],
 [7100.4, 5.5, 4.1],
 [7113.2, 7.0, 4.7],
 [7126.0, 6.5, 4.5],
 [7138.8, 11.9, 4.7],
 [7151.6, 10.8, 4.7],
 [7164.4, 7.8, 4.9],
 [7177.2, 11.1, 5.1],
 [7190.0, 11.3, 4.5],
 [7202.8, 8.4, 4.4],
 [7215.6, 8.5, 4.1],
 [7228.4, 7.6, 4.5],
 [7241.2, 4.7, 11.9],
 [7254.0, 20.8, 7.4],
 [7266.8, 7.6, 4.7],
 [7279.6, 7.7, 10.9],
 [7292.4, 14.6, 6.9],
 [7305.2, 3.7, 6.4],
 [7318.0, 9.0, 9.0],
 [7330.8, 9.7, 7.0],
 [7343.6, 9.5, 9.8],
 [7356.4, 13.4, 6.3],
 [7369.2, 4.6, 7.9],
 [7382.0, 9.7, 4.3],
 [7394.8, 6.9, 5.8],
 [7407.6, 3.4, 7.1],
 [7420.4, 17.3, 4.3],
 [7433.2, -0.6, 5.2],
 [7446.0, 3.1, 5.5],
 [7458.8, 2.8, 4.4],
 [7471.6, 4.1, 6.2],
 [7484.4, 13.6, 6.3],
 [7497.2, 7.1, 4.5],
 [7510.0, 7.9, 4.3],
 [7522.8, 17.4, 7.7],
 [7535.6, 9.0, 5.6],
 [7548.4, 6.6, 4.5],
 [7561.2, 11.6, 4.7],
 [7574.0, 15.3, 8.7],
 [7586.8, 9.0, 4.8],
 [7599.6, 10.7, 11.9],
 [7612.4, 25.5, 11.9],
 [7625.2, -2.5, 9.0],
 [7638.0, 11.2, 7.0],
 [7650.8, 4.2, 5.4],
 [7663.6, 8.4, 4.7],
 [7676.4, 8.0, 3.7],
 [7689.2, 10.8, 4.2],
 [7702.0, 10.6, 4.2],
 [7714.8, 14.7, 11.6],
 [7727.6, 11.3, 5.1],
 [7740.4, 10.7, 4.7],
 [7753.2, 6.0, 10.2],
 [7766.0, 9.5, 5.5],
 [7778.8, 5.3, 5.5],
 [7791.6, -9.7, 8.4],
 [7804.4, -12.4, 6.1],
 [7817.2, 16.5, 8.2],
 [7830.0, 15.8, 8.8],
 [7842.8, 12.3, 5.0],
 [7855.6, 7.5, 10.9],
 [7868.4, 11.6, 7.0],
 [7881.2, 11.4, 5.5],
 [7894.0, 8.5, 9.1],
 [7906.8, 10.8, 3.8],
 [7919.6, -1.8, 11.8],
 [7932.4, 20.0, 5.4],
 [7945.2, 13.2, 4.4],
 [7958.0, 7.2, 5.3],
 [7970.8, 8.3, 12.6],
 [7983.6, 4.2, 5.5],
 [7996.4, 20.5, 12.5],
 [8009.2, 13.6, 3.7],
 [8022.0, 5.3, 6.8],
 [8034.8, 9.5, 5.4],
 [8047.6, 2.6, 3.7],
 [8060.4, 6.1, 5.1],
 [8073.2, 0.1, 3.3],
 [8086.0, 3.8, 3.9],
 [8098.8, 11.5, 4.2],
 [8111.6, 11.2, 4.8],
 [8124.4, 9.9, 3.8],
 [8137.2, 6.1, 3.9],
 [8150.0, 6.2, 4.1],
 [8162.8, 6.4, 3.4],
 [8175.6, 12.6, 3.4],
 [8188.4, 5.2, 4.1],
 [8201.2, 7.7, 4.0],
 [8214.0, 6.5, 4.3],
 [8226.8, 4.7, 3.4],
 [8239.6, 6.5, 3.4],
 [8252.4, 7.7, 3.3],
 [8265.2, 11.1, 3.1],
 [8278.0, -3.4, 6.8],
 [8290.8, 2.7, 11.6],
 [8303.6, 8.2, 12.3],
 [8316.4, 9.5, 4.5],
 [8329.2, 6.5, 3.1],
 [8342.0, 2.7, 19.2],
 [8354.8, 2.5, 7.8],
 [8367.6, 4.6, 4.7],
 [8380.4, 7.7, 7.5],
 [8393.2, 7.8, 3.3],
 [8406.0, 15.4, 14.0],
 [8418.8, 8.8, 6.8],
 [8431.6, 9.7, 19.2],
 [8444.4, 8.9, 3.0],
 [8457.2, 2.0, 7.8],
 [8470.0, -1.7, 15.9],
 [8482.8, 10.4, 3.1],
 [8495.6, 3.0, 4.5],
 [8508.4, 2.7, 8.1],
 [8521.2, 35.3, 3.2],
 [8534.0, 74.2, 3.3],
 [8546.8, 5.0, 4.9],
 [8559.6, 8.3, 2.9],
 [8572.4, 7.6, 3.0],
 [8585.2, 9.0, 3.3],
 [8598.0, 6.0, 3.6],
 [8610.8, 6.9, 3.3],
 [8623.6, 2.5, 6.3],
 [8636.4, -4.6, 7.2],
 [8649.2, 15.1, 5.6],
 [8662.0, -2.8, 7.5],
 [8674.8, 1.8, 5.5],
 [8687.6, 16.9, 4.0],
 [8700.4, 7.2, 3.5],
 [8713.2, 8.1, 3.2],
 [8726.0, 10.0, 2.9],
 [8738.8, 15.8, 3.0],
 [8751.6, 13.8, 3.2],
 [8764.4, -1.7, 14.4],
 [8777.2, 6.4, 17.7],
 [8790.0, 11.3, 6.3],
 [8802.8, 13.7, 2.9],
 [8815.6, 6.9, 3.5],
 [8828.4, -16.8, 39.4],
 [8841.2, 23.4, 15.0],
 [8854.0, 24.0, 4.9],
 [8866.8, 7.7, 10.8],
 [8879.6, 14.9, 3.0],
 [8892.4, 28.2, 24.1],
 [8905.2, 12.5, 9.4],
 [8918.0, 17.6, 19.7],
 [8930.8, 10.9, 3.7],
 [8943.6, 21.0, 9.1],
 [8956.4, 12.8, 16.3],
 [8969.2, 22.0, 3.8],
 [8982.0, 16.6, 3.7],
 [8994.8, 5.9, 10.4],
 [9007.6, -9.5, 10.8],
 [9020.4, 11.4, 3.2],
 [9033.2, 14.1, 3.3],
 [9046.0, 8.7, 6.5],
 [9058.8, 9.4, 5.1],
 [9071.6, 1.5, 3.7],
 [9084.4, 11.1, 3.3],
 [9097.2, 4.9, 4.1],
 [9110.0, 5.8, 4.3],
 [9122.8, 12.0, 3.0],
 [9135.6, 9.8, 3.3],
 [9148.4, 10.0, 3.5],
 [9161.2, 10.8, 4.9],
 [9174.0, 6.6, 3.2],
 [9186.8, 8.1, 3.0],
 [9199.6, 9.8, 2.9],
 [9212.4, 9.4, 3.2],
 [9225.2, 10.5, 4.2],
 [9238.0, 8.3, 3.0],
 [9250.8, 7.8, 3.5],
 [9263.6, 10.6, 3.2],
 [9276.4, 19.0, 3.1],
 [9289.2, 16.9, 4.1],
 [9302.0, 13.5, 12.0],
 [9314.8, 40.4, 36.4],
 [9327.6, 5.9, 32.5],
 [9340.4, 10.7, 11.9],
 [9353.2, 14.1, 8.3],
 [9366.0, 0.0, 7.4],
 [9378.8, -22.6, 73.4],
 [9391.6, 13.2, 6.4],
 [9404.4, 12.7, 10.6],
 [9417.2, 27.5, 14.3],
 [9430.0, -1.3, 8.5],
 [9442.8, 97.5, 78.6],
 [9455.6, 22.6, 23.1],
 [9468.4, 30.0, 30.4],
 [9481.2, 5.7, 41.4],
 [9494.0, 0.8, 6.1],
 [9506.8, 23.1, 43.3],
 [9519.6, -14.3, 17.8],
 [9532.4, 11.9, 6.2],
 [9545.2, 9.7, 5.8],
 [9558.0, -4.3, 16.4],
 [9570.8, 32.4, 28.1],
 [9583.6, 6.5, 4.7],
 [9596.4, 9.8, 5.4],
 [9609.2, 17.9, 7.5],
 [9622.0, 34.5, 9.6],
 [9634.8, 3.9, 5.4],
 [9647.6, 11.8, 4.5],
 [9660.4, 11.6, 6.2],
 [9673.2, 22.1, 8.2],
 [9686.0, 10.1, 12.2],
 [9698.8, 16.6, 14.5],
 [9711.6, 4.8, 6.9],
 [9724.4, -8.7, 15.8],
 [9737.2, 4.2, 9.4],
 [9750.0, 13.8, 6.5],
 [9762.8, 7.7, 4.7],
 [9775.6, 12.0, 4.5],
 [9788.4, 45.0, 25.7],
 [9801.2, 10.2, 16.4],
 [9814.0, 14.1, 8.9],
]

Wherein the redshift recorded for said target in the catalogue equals 1.29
